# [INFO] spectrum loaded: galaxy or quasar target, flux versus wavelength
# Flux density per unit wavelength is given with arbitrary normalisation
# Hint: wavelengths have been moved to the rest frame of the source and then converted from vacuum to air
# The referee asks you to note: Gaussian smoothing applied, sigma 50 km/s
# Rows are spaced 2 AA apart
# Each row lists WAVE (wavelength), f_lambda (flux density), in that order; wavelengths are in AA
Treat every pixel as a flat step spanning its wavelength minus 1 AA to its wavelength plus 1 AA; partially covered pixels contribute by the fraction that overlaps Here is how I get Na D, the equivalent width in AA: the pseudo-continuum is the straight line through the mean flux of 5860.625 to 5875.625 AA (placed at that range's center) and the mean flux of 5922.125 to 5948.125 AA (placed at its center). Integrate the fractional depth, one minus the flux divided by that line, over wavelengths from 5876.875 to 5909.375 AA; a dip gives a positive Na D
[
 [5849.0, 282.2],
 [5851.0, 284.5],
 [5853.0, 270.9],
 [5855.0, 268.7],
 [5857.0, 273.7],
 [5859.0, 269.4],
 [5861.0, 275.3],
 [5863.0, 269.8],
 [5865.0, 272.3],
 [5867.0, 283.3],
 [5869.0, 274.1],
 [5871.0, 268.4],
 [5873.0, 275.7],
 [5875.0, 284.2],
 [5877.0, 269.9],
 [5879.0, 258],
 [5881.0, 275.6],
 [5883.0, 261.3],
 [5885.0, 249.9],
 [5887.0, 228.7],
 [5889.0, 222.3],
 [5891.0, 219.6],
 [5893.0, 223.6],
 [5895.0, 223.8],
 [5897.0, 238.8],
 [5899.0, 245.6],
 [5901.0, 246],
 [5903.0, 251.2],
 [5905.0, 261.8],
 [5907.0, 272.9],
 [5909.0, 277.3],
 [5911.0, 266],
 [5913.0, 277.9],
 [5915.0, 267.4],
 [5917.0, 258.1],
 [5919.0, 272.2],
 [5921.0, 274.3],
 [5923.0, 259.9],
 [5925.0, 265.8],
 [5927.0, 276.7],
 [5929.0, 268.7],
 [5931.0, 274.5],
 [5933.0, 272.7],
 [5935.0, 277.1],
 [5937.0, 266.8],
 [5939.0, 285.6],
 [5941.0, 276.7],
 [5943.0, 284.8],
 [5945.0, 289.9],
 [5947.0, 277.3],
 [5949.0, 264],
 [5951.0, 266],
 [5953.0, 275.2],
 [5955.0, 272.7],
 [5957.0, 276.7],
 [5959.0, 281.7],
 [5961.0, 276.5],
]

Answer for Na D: 3.3 AA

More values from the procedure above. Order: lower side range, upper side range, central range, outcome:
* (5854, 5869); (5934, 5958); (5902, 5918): 0.48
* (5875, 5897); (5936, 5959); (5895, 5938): -0.64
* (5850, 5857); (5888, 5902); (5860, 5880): -1.23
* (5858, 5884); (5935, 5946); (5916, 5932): 0.56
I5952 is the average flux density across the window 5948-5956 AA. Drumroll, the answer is 269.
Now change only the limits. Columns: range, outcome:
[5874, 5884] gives 270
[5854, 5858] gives 271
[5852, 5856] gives 270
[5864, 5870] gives 277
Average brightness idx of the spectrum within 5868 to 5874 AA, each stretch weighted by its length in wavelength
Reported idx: 273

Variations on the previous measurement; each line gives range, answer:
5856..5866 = 272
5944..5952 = 274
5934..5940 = 277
